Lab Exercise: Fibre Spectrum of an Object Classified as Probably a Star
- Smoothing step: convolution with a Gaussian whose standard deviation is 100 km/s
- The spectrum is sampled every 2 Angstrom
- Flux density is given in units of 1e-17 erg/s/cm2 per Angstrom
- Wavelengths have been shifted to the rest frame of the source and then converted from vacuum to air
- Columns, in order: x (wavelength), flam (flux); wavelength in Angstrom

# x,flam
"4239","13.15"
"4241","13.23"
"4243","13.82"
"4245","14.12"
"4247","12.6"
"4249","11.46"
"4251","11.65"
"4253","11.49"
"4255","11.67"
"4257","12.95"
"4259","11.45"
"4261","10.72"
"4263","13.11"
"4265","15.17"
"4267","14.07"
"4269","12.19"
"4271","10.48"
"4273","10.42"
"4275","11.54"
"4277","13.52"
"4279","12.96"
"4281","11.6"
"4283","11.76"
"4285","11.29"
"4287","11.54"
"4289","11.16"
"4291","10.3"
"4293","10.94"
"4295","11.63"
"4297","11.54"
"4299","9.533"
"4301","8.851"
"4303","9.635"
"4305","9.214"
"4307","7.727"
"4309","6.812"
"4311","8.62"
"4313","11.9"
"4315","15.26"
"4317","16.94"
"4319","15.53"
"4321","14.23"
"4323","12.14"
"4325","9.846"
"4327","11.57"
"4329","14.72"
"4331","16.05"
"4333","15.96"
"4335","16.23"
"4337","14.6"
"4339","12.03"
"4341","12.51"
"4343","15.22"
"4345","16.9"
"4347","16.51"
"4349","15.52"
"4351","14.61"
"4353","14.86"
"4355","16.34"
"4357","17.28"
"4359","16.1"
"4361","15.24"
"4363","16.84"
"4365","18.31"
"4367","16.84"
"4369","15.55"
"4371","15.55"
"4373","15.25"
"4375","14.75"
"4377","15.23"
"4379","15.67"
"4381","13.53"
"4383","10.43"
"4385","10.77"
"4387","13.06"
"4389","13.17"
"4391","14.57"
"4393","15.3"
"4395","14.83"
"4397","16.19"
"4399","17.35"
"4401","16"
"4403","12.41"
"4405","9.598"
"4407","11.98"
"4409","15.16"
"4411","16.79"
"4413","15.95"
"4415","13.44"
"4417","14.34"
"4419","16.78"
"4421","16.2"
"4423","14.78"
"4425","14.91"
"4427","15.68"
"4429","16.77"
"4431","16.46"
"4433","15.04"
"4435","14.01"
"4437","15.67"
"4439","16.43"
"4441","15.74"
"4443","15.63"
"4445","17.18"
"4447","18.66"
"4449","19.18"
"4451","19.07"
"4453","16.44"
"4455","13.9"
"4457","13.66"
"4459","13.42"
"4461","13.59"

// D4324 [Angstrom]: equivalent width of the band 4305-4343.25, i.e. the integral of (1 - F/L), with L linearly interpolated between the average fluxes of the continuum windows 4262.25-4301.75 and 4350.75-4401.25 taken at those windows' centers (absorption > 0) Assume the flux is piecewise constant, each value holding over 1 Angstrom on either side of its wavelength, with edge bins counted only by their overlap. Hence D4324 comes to 1.1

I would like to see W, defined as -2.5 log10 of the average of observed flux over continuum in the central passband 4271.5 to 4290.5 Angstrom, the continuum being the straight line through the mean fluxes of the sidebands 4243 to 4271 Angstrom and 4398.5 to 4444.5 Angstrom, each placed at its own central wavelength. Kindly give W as 0.10 mag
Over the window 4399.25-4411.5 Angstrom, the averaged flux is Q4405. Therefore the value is 13.8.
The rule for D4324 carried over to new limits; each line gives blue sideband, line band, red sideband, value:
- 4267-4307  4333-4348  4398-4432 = -2.6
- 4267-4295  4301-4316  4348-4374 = 3.8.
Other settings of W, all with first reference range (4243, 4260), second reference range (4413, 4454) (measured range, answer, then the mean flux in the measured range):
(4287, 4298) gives 0.18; 11.2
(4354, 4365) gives -0.14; 16.5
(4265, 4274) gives 0.04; 12.2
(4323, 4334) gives 0.03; 13.5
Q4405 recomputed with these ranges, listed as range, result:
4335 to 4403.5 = 15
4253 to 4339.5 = 12.1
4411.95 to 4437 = 15.4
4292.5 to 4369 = 13.6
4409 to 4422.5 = 15.5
